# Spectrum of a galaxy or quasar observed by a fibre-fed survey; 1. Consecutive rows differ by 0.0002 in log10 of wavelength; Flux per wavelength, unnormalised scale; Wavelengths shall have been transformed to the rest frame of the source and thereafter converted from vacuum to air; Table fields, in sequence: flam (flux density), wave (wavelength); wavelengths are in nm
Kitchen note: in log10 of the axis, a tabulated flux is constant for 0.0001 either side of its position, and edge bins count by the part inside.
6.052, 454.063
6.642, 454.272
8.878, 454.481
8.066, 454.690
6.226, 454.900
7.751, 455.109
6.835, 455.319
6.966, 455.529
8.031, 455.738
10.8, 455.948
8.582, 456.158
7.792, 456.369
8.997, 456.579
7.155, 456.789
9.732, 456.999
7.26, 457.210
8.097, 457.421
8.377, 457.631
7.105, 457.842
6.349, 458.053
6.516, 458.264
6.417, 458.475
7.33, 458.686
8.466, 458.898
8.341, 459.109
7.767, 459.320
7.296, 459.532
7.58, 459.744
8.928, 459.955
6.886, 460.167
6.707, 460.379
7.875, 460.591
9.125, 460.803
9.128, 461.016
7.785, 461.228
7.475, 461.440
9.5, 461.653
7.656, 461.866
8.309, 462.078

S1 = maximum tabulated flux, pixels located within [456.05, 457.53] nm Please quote 9.732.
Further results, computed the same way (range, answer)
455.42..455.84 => 8.031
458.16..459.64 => 8.466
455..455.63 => 7.751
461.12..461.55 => 7.785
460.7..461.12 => 9.128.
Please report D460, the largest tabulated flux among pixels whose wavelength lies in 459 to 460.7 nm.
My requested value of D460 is 8.928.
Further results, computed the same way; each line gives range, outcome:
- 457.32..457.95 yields 8.377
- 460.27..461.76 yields 9.5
